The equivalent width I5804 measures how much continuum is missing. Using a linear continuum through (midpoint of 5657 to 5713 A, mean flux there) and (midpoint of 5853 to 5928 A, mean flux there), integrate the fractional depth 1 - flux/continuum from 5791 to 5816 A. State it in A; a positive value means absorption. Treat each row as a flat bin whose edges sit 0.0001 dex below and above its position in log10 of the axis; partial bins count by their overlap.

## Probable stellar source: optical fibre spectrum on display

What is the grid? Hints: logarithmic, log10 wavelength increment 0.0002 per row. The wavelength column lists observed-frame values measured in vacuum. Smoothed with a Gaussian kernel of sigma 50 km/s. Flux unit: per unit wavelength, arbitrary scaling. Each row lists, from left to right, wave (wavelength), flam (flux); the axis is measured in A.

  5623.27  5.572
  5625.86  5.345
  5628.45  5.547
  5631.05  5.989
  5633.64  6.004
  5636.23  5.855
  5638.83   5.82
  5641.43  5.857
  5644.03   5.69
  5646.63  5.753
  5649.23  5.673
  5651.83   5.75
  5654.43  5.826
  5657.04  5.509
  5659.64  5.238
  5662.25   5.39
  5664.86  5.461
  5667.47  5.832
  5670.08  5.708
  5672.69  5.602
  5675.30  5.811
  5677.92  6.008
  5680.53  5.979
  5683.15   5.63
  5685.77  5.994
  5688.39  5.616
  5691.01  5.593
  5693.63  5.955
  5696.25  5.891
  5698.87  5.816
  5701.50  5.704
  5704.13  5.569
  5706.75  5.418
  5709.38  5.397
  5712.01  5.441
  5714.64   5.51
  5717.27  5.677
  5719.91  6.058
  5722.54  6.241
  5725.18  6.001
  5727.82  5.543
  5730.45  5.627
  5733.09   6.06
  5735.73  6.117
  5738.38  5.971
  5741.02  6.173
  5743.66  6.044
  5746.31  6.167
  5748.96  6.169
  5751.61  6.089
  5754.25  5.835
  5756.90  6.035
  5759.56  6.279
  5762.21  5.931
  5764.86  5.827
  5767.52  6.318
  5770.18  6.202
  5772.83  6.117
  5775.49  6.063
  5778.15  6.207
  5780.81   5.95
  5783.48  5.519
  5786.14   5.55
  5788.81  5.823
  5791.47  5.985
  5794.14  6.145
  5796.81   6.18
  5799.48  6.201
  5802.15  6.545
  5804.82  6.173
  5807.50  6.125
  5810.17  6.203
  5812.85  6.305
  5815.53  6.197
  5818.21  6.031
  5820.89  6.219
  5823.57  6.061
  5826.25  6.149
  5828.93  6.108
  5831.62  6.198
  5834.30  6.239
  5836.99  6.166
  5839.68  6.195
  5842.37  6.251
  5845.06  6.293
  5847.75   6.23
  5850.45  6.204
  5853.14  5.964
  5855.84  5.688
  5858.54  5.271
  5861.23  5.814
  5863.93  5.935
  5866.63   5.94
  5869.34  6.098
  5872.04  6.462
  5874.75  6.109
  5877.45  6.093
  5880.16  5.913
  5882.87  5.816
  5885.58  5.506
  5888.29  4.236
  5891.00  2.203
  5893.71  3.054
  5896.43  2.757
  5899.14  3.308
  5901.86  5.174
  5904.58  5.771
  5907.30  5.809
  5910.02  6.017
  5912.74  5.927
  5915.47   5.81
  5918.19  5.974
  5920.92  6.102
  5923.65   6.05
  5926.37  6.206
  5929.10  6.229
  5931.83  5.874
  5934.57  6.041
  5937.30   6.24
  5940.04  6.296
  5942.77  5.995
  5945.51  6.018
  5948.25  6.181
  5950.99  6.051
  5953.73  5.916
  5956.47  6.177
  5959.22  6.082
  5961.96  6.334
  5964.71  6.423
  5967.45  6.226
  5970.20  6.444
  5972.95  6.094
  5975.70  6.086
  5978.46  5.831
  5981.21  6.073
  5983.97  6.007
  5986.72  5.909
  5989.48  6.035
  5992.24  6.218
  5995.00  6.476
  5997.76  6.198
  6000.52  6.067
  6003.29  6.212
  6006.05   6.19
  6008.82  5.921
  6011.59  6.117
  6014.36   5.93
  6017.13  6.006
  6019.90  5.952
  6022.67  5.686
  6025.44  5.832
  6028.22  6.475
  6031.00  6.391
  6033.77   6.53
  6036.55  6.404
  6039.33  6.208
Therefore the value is -3.2 A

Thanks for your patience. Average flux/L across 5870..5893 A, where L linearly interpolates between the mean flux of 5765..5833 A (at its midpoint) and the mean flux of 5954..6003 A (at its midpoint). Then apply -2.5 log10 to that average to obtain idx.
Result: 0.17 mag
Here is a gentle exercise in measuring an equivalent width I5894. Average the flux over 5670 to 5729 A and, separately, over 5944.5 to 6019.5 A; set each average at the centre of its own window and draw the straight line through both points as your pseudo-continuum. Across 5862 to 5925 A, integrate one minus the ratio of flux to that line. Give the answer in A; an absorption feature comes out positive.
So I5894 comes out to 7.2 A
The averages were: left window 5.75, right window 6.12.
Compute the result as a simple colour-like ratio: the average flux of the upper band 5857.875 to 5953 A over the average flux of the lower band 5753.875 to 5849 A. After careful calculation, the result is 0.9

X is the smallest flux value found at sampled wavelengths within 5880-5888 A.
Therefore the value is 5.506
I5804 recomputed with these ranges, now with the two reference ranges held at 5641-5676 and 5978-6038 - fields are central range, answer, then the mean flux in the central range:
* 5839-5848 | -0.5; 6.25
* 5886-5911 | 7.1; 4.28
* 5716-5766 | -2.1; 5.99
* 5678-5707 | -0.4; 5.77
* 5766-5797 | -1.0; 6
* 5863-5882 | -0.5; 6.07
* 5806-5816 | -0.6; 6.2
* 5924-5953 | -0.4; 6.11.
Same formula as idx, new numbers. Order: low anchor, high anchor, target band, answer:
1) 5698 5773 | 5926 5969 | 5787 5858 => -0.02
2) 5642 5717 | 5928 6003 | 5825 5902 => 0.09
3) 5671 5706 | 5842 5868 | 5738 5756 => -0.04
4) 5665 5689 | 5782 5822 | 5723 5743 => -0.01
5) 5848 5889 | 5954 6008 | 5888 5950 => 0.12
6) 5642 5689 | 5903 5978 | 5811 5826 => -0.05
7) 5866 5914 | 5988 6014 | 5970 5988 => -0.02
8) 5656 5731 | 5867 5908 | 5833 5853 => -0.21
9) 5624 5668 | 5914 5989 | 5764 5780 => -0.05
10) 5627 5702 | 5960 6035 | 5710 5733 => 0.01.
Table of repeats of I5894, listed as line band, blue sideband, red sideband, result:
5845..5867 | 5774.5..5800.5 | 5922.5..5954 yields 0.4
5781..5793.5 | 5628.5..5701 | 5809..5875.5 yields 0.5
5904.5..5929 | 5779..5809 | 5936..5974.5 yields 0.6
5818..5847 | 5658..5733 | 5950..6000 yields -1.3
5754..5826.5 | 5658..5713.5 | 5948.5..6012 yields -3.1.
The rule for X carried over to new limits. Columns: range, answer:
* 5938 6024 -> 5.686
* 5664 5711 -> 5.397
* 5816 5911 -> 2.203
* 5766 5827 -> 5.519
